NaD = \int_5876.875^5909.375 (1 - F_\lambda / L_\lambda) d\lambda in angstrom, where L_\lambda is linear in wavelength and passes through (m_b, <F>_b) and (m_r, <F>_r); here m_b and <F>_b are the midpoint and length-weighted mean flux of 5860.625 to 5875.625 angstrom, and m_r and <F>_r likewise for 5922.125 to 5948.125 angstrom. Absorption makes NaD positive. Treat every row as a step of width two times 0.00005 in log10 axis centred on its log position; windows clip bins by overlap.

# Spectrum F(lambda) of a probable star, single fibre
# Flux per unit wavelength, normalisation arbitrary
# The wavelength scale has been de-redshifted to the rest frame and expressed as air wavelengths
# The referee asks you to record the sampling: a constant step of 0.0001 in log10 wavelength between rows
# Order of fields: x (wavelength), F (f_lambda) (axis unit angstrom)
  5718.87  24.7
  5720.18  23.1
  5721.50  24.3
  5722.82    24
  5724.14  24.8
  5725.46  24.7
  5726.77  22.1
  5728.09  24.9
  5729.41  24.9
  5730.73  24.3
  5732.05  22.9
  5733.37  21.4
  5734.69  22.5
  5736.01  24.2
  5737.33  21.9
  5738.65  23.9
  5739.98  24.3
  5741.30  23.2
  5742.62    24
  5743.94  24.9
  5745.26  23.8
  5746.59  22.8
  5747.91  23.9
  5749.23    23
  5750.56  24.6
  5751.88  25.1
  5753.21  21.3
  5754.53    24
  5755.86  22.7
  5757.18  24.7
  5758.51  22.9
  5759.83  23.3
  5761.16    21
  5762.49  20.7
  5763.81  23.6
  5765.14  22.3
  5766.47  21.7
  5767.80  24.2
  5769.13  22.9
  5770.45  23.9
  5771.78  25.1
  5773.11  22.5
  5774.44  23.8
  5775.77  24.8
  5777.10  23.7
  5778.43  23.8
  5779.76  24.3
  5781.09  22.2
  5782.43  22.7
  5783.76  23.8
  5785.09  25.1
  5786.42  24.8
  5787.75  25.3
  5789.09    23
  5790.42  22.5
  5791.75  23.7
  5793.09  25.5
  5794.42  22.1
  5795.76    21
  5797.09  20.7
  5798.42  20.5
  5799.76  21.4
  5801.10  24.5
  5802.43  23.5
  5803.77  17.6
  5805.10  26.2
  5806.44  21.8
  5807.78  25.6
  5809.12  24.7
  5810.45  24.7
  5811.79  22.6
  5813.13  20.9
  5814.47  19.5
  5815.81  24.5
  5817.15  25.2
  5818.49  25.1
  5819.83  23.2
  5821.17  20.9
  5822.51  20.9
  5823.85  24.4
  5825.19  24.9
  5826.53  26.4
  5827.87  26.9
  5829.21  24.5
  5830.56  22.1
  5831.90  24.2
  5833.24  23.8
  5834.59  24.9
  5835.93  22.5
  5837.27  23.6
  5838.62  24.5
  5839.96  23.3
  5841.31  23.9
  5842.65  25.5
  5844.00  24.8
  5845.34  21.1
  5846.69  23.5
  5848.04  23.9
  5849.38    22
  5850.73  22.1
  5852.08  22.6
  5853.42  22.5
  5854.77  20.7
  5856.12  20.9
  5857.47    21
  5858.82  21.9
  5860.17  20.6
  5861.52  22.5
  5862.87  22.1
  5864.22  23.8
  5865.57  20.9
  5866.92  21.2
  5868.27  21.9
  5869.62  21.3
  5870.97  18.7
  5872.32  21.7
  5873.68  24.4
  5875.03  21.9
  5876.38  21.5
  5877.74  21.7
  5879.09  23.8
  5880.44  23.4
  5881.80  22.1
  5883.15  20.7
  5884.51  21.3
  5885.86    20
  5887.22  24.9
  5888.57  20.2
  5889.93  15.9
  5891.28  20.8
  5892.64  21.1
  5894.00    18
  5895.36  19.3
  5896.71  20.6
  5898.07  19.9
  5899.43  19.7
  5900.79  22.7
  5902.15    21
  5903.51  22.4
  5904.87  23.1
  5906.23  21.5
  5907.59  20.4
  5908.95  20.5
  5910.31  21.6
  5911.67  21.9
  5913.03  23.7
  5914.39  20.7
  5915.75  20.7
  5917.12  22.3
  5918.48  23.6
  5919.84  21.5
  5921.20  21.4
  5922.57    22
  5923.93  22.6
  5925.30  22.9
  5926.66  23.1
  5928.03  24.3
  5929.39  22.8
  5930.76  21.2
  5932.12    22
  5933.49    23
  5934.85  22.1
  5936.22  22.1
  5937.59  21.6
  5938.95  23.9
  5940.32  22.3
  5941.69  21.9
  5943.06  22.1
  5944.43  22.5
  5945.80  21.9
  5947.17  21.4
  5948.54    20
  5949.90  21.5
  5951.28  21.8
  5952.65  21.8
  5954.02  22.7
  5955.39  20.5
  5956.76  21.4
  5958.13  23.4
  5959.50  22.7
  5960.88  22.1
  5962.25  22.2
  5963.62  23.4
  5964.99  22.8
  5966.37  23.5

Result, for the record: 1.5 angstrom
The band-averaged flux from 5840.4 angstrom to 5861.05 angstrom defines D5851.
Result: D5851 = 22.5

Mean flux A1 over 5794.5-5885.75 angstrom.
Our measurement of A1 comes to 22.7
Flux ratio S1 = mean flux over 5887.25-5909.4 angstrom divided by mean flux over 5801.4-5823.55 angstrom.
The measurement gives 0.9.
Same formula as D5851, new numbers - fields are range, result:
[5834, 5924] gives 21.9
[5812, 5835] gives 23.6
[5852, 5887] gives 21.8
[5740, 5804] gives 23.2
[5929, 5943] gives 22.3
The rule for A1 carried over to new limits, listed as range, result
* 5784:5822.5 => 23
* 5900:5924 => 21.8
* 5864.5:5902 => 21.1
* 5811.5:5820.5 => 23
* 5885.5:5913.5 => 20.9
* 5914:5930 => 22.4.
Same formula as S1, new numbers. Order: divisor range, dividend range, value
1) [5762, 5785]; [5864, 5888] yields 0.94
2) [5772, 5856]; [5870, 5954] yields 0.93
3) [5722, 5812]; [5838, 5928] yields 0.93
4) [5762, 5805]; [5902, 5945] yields 0.96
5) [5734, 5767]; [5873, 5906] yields 0.92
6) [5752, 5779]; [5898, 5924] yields 0.94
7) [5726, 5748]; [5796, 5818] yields 0.97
